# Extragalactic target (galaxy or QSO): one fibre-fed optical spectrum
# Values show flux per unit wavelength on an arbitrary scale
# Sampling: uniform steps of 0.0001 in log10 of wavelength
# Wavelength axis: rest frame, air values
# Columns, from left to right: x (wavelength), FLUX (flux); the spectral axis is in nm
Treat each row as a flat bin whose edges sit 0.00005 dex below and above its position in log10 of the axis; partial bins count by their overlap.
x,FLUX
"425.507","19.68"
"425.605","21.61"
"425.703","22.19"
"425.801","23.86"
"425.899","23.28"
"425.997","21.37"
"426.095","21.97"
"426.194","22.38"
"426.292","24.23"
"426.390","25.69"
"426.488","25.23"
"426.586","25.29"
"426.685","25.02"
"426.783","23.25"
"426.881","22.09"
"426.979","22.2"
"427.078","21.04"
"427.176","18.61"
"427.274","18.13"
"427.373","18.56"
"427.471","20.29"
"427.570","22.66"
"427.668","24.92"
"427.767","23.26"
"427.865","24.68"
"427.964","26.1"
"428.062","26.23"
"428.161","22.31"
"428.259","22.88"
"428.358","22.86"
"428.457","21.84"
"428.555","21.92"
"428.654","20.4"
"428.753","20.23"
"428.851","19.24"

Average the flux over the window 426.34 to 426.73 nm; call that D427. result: 25.3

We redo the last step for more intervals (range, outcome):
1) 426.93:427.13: 21.6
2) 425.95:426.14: 21.7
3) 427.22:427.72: 20.9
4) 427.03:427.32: 19.3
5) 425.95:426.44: 23.1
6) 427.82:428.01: 25.3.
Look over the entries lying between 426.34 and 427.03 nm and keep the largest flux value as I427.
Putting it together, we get 25.69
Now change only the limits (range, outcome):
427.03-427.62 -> 22.66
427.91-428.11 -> 26.23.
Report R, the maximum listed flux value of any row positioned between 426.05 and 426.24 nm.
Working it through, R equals 22.38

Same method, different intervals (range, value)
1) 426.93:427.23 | 22.2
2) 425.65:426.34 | 24.23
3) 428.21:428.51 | 22.88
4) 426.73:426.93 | 23.25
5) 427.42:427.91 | 24.92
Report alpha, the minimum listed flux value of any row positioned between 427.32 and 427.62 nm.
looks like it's 18.56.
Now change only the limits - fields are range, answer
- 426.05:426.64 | 21.97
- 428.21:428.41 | 22.86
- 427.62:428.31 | 22.31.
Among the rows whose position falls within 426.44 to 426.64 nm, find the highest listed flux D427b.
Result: 25.29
